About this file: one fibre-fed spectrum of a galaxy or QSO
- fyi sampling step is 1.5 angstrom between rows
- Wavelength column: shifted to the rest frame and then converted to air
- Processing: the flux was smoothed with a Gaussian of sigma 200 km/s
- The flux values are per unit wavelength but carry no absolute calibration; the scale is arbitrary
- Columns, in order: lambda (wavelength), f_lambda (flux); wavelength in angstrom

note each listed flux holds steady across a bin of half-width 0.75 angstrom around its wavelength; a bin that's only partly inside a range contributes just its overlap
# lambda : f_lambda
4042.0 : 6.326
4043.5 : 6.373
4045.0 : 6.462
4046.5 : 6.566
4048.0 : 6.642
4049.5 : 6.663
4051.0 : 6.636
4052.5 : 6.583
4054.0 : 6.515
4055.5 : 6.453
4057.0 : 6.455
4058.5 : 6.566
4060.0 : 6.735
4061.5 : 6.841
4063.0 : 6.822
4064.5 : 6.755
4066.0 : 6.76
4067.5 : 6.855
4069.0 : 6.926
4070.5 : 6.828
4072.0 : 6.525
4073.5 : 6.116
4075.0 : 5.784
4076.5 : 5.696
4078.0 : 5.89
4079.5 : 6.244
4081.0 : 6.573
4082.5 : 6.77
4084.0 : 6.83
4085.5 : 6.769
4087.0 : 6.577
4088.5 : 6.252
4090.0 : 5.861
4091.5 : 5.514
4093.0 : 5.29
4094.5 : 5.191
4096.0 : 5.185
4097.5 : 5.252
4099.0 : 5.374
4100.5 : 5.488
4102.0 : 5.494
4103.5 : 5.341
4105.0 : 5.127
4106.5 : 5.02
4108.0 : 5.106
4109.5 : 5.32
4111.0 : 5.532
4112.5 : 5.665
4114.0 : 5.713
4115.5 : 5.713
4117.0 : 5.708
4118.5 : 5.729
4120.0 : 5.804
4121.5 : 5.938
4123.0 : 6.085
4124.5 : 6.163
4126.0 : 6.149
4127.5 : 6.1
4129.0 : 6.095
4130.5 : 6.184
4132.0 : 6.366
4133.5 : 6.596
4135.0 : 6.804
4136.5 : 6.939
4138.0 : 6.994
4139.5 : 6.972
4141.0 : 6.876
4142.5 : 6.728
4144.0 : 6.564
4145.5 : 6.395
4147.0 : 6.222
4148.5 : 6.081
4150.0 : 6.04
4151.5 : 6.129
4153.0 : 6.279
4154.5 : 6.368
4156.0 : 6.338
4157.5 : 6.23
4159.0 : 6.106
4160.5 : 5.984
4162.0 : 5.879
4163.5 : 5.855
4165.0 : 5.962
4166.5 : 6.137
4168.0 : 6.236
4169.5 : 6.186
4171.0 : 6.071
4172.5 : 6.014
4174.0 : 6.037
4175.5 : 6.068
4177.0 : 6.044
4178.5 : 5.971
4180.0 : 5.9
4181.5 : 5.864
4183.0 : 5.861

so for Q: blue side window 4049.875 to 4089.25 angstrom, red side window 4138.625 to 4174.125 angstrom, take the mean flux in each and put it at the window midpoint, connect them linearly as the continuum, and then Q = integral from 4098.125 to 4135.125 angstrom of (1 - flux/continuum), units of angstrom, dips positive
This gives 3.5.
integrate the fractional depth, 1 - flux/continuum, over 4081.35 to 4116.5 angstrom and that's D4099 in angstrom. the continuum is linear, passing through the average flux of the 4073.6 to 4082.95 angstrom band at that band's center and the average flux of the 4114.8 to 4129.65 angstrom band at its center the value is 2.2 angstrom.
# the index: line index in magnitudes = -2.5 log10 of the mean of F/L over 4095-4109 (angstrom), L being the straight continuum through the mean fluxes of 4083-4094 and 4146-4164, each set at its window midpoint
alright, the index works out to 0.17 mag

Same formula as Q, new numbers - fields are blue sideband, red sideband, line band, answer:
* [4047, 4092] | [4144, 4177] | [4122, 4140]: -0.6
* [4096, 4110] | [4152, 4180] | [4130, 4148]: -2.8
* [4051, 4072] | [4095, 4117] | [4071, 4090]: -0.6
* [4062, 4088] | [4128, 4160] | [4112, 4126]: 1.3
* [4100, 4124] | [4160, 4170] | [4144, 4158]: -0.8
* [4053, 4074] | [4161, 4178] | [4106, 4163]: 1.0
